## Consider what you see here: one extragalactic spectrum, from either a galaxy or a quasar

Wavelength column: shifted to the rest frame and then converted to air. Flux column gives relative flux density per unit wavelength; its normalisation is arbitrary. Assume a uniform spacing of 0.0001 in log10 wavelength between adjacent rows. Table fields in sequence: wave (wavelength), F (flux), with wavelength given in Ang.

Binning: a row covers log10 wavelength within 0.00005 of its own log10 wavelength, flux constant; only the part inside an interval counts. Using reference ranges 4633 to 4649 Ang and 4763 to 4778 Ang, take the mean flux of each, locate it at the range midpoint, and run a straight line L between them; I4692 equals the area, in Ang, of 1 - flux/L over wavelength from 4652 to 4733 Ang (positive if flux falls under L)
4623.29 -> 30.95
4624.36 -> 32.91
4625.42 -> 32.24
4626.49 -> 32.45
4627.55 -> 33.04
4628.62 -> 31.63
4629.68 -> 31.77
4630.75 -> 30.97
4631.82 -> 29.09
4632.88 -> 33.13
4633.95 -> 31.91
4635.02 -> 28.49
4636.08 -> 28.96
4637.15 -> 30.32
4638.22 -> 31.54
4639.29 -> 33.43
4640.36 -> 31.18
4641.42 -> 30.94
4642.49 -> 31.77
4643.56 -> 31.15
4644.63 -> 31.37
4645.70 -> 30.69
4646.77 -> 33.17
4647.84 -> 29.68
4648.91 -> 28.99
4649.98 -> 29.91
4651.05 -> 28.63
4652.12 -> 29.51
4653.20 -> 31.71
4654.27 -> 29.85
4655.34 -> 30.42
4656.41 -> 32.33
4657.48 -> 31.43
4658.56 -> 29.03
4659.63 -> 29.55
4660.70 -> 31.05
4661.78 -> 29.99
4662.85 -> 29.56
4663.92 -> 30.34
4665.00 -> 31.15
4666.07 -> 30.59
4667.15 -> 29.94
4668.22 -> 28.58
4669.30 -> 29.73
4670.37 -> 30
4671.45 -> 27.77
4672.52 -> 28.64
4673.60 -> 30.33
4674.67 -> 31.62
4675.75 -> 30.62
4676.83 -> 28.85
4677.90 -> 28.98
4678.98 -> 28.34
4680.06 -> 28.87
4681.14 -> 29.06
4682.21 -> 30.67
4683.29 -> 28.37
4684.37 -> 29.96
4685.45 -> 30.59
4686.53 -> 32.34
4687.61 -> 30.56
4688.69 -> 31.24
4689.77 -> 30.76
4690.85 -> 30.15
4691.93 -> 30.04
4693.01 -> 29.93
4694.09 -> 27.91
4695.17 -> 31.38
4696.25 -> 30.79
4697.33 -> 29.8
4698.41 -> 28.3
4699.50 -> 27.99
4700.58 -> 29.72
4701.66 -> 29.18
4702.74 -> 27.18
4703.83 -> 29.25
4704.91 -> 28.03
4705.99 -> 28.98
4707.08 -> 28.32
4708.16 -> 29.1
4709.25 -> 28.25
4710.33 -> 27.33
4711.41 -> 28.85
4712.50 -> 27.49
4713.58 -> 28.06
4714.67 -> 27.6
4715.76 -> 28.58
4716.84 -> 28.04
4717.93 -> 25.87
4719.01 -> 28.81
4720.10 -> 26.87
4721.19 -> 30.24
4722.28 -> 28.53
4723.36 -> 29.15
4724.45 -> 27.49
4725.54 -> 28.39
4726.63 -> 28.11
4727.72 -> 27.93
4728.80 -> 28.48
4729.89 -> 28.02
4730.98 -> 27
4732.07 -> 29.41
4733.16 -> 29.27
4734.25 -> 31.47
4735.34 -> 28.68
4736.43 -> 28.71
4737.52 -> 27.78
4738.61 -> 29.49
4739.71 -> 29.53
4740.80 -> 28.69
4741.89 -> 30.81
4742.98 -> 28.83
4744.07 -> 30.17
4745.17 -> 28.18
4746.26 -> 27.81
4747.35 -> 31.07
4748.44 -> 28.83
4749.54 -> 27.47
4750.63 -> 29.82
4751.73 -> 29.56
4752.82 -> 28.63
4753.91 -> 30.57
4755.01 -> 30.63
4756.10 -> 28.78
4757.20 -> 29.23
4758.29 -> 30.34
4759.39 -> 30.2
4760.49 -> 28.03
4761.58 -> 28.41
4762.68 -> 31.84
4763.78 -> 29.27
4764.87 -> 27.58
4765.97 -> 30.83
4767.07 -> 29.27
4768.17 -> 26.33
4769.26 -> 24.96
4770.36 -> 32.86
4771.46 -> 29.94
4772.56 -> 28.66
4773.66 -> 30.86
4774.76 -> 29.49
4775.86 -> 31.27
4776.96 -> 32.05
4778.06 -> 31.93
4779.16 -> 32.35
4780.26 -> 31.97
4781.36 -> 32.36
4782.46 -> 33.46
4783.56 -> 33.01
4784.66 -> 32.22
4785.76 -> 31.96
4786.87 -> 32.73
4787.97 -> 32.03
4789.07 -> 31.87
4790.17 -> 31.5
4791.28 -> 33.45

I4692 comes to 3.1 Ang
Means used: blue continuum 31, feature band 29.3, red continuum 29.6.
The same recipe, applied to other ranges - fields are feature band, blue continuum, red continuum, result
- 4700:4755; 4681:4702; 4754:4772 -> 1.7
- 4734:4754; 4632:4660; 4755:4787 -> 0.8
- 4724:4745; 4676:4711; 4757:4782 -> 0.6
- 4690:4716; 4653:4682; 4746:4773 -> 0.7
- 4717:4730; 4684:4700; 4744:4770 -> 0.6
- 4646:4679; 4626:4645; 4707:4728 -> 0.2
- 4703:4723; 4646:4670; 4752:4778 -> 1.1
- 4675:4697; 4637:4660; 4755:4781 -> 0.4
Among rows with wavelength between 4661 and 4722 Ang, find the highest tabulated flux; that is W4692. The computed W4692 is 32.34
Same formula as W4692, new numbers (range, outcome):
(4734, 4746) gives 31.47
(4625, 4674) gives 33.43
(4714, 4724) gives 30.24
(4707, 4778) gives 32.86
